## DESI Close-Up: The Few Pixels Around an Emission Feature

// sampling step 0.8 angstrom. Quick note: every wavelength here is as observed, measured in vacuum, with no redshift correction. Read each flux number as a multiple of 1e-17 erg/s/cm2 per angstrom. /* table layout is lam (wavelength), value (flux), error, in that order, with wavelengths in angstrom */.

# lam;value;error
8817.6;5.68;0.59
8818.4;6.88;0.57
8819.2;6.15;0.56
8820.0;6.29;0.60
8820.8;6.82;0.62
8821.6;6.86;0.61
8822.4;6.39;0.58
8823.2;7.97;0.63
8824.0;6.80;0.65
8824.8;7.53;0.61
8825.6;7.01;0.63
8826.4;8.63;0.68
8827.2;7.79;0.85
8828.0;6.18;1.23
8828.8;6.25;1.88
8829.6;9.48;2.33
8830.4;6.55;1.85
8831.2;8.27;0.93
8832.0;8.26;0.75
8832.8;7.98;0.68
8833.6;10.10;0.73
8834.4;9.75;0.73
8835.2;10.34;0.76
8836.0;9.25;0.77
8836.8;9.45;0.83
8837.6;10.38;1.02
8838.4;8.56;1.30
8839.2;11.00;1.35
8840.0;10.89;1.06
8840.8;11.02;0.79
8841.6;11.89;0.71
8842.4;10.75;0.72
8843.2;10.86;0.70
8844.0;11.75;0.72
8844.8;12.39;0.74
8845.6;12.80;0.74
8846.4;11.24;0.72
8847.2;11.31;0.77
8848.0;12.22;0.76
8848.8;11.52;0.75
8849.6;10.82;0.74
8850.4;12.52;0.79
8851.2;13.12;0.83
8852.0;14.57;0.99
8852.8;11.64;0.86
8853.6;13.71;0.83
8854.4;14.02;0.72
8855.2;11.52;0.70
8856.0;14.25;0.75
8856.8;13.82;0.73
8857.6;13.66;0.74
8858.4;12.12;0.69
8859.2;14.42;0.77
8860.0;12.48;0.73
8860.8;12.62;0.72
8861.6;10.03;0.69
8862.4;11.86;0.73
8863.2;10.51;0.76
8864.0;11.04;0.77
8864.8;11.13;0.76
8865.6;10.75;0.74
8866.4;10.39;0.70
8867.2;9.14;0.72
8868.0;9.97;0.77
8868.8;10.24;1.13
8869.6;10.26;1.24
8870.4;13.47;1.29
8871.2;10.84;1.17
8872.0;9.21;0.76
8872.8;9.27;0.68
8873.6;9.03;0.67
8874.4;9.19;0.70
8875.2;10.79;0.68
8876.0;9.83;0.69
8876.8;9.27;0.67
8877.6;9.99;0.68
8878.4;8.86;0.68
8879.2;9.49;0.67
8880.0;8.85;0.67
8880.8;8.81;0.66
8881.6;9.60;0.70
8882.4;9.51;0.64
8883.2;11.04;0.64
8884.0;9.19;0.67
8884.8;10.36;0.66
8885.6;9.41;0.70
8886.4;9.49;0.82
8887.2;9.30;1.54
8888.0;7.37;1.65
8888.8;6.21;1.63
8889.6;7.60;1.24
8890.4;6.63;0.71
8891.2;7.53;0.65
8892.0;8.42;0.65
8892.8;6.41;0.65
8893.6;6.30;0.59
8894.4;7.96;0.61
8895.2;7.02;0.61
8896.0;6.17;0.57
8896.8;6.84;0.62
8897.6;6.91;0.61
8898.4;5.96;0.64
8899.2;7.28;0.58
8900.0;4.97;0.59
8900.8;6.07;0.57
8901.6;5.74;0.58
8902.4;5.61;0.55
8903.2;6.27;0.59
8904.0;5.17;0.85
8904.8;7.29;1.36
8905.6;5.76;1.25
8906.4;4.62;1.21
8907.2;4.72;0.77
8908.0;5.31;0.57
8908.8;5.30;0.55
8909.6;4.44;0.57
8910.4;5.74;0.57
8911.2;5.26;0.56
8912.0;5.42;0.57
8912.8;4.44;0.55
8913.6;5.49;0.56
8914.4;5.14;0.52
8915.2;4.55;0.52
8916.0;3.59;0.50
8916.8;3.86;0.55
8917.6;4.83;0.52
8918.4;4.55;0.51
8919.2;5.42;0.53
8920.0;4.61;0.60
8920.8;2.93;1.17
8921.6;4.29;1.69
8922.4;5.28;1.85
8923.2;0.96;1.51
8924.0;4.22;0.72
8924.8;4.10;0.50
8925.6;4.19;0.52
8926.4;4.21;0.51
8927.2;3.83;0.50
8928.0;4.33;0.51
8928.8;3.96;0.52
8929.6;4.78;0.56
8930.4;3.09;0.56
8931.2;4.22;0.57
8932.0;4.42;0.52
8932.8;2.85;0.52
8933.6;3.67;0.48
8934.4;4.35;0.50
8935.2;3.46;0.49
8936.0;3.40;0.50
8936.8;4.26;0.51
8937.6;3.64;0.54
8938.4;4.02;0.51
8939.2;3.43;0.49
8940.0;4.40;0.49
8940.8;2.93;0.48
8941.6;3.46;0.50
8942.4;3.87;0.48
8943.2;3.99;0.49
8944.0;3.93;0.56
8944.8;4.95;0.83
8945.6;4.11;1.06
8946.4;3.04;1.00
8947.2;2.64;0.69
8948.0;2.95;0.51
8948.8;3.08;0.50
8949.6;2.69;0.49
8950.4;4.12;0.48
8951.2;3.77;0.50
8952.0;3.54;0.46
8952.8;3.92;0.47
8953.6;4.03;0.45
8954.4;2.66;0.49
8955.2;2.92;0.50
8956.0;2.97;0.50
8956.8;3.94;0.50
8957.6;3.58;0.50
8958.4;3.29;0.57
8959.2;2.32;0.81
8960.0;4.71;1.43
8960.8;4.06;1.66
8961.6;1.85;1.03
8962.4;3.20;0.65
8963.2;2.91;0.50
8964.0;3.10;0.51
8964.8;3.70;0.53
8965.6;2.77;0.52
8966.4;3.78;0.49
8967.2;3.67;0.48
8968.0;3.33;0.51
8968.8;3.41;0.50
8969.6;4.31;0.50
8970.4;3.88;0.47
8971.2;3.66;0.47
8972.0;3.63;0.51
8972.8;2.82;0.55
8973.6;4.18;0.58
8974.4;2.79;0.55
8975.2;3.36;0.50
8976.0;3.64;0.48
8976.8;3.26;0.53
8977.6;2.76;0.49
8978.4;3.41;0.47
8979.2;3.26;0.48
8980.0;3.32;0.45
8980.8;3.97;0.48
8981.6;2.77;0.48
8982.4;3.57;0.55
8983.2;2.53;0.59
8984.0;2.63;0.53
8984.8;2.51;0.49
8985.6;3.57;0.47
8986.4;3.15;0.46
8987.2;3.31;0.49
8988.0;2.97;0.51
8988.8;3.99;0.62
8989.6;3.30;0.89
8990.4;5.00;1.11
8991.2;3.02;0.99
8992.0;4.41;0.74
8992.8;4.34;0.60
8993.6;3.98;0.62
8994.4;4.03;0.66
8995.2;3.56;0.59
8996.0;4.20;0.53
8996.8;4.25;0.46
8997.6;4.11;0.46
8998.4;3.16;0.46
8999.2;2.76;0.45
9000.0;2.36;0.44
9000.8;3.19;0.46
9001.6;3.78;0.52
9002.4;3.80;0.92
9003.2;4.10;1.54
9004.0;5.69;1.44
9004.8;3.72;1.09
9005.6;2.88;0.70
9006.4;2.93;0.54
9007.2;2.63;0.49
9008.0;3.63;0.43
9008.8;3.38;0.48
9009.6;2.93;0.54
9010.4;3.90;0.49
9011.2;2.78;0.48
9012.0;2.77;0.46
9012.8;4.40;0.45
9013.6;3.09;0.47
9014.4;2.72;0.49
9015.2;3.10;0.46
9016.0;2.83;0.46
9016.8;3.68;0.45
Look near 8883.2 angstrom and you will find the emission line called [N II]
